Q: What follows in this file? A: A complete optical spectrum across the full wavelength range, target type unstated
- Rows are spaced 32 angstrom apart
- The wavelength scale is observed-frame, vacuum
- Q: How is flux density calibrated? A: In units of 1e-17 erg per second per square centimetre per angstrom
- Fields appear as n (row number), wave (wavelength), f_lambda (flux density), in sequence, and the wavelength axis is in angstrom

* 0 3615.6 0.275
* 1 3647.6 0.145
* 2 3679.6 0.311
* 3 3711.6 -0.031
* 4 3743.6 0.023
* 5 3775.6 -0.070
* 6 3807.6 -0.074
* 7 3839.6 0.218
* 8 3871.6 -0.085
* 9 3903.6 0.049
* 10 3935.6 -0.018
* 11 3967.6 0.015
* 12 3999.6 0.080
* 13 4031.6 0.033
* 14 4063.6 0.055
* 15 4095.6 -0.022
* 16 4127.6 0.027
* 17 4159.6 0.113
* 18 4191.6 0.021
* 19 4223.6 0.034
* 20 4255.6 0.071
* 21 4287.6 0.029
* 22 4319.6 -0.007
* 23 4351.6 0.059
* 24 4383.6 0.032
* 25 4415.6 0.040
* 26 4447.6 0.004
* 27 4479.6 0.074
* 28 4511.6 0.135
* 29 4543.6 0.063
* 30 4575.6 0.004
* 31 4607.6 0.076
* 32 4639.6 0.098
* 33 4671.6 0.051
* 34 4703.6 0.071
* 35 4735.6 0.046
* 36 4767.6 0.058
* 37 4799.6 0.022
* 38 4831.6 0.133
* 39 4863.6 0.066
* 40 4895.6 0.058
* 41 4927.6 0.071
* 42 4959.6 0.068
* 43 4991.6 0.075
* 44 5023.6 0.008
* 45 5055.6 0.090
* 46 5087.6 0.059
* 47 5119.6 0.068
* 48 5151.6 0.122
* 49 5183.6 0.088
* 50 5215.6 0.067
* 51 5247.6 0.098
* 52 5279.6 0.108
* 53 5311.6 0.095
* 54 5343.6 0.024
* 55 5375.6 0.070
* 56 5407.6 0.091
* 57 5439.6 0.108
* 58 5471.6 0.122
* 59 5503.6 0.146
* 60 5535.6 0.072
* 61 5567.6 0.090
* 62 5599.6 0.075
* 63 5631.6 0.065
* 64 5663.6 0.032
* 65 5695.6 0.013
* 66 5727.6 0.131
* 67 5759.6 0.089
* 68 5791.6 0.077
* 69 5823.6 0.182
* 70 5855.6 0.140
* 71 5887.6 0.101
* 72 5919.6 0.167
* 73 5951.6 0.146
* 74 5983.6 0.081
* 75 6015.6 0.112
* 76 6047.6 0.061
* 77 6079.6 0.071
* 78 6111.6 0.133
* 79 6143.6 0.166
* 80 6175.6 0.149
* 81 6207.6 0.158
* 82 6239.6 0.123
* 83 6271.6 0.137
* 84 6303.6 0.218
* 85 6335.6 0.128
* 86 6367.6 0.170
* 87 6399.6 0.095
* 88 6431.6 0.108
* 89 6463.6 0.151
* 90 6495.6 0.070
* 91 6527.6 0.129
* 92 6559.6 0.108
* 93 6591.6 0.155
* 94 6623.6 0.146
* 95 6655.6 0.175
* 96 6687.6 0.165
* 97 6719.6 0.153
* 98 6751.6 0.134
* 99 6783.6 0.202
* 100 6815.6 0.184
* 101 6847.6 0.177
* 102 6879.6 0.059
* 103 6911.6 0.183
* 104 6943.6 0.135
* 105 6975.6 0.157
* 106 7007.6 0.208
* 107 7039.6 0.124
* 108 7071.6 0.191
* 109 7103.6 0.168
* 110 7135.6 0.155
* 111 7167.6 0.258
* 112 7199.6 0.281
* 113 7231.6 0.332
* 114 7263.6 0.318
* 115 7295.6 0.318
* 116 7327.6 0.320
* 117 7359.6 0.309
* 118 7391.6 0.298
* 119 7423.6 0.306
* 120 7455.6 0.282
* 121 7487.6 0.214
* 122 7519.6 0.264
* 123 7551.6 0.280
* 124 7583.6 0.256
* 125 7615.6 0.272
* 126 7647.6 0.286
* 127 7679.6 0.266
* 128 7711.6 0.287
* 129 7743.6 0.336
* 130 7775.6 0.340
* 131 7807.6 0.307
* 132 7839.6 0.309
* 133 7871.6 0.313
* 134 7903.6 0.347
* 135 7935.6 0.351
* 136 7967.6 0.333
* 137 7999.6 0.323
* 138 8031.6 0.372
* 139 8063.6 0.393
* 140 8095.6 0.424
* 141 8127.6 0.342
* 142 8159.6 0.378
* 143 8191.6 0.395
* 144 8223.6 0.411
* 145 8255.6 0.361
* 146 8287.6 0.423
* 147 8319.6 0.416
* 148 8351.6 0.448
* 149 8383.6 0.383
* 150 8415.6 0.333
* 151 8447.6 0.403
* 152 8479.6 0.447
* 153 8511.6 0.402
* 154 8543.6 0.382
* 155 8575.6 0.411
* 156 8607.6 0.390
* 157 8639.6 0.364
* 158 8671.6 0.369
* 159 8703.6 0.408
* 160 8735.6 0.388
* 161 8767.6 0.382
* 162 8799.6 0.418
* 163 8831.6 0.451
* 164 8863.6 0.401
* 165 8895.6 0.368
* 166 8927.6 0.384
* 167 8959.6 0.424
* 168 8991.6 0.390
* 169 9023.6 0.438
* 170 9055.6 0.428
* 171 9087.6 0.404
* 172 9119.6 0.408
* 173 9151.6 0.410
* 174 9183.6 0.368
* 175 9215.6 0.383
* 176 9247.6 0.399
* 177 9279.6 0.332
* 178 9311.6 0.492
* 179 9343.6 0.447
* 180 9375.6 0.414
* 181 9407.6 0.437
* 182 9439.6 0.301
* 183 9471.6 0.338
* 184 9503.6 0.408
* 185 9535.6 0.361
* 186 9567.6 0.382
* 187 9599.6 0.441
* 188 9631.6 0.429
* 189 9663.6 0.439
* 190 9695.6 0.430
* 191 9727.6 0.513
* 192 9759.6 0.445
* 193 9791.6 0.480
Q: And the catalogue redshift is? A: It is 0.79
